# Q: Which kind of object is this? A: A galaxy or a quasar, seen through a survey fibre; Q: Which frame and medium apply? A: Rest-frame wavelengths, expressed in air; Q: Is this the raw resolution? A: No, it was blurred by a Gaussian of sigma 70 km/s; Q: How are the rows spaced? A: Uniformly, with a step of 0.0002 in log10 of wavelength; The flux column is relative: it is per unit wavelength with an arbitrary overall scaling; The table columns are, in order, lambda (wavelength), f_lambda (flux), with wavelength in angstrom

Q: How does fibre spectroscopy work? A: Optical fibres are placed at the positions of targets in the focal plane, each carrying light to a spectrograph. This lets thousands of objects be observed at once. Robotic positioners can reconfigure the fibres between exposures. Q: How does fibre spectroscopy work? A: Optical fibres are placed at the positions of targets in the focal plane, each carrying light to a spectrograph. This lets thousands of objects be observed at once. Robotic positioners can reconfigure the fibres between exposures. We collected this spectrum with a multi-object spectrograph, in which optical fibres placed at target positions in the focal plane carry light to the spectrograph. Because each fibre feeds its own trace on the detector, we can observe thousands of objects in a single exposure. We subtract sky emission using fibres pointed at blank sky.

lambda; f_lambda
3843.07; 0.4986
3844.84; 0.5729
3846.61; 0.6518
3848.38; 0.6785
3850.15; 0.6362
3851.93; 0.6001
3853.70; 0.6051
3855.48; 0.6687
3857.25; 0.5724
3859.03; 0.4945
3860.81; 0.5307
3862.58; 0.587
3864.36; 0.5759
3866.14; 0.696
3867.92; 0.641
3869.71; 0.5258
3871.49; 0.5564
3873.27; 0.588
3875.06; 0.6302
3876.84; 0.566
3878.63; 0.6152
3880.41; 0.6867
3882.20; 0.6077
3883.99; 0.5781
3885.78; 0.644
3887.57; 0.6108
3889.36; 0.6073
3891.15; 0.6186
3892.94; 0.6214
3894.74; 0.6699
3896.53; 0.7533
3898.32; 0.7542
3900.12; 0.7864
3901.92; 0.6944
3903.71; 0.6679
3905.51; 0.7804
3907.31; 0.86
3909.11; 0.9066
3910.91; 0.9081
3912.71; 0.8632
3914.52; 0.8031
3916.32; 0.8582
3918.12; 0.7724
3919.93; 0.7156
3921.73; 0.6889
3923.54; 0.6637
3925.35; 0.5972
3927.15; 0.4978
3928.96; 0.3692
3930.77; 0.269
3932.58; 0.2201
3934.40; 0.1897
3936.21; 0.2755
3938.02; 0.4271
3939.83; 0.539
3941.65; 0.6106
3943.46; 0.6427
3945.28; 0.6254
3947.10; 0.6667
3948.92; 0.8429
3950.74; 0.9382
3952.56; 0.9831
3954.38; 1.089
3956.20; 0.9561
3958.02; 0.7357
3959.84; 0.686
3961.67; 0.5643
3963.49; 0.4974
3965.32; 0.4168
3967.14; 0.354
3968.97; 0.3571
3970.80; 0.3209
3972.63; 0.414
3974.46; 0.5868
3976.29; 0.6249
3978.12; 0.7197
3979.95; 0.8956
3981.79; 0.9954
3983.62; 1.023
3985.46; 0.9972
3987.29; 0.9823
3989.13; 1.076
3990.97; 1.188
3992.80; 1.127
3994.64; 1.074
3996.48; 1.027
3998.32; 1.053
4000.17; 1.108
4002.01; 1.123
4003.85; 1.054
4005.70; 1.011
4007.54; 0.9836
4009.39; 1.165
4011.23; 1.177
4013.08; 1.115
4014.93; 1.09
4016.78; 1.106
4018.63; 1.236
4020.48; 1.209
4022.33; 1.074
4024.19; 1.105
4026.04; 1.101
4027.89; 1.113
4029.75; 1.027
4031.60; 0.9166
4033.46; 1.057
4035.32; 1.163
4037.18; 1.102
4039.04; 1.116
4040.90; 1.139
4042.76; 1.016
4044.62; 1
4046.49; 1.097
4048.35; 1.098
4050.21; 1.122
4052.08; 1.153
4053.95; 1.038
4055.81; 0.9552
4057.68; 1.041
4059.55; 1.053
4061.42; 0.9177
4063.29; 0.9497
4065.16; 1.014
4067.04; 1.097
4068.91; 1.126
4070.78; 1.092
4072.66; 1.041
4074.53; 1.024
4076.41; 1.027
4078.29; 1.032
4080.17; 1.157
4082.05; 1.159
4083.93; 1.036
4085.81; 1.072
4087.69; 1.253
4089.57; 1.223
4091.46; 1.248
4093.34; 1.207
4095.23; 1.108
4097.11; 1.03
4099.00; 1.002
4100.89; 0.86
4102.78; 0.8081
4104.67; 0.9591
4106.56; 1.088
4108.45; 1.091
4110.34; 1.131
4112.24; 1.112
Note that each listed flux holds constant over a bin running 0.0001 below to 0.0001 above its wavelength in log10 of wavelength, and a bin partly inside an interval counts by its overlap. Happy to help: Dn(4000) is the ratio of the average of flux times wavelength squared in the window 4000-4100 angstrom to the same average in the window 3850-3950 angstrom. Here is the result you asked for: 1.88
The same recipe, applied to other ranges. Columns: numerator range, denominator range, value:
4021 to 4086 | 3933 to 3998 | 1.53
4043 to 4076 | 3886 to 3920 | 1.51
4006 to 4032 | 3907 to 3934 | 1.78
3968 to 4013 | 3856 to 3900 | 1.59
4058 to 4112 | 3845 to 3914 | 1.79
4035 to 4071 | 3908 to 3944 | 1.92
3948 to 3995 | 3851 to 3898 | 1.35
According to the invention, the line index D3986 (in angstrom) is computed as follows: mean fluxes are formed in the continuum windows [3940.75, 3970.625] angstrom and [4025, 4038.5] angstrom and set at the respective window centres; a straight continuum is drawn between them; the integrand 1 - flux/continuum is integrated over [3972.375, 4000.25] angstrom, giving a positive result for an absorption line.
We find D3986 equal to -3.2 angstrom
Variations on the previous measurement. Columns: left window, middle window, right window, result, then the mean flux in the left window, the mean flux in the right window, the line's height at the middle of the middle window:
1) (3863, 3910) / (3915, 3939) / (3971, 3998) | 7.8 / 0.663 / 0.897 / 0.76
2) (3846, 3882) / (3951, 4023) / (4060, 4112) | -3.0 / 0.605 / 1.07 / 0.86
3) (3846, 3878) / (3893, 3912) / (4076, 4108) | -2.4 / 0.6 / 1.08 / 0.684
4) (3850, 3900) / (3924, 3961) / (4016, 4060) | 9.5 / 0.618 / 1.09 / 0.812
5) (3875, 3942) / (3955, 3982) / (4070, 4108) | 6.0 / 0.63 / 1.07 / 0.776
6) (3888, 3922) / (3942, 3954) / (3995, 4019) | 1.5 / 0.754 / 1.09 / 0.896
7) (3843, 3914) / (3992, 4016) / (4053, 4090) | -4.3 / 0.656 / 1.06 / 0.921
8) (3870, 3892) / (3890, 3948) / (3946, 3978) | -0.8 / 0.607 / 0.65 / 0.627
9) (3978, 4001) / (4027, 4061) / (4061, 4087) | -0.5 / 1.03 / 1.06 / 1.05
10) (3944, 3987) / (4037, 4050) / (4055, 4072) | -1.6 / 0.712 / 1.03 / 0.963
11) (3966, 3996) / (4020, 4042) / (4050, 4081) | -3.4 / 0.797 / 1.05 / 0.945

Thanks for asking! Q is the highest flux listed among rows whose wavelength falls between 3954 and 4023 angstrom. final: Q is 1.236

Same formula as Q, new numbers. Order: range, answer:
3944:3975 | 1.089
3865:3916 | 0.9081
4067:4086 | 1.159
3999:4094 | 1.253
